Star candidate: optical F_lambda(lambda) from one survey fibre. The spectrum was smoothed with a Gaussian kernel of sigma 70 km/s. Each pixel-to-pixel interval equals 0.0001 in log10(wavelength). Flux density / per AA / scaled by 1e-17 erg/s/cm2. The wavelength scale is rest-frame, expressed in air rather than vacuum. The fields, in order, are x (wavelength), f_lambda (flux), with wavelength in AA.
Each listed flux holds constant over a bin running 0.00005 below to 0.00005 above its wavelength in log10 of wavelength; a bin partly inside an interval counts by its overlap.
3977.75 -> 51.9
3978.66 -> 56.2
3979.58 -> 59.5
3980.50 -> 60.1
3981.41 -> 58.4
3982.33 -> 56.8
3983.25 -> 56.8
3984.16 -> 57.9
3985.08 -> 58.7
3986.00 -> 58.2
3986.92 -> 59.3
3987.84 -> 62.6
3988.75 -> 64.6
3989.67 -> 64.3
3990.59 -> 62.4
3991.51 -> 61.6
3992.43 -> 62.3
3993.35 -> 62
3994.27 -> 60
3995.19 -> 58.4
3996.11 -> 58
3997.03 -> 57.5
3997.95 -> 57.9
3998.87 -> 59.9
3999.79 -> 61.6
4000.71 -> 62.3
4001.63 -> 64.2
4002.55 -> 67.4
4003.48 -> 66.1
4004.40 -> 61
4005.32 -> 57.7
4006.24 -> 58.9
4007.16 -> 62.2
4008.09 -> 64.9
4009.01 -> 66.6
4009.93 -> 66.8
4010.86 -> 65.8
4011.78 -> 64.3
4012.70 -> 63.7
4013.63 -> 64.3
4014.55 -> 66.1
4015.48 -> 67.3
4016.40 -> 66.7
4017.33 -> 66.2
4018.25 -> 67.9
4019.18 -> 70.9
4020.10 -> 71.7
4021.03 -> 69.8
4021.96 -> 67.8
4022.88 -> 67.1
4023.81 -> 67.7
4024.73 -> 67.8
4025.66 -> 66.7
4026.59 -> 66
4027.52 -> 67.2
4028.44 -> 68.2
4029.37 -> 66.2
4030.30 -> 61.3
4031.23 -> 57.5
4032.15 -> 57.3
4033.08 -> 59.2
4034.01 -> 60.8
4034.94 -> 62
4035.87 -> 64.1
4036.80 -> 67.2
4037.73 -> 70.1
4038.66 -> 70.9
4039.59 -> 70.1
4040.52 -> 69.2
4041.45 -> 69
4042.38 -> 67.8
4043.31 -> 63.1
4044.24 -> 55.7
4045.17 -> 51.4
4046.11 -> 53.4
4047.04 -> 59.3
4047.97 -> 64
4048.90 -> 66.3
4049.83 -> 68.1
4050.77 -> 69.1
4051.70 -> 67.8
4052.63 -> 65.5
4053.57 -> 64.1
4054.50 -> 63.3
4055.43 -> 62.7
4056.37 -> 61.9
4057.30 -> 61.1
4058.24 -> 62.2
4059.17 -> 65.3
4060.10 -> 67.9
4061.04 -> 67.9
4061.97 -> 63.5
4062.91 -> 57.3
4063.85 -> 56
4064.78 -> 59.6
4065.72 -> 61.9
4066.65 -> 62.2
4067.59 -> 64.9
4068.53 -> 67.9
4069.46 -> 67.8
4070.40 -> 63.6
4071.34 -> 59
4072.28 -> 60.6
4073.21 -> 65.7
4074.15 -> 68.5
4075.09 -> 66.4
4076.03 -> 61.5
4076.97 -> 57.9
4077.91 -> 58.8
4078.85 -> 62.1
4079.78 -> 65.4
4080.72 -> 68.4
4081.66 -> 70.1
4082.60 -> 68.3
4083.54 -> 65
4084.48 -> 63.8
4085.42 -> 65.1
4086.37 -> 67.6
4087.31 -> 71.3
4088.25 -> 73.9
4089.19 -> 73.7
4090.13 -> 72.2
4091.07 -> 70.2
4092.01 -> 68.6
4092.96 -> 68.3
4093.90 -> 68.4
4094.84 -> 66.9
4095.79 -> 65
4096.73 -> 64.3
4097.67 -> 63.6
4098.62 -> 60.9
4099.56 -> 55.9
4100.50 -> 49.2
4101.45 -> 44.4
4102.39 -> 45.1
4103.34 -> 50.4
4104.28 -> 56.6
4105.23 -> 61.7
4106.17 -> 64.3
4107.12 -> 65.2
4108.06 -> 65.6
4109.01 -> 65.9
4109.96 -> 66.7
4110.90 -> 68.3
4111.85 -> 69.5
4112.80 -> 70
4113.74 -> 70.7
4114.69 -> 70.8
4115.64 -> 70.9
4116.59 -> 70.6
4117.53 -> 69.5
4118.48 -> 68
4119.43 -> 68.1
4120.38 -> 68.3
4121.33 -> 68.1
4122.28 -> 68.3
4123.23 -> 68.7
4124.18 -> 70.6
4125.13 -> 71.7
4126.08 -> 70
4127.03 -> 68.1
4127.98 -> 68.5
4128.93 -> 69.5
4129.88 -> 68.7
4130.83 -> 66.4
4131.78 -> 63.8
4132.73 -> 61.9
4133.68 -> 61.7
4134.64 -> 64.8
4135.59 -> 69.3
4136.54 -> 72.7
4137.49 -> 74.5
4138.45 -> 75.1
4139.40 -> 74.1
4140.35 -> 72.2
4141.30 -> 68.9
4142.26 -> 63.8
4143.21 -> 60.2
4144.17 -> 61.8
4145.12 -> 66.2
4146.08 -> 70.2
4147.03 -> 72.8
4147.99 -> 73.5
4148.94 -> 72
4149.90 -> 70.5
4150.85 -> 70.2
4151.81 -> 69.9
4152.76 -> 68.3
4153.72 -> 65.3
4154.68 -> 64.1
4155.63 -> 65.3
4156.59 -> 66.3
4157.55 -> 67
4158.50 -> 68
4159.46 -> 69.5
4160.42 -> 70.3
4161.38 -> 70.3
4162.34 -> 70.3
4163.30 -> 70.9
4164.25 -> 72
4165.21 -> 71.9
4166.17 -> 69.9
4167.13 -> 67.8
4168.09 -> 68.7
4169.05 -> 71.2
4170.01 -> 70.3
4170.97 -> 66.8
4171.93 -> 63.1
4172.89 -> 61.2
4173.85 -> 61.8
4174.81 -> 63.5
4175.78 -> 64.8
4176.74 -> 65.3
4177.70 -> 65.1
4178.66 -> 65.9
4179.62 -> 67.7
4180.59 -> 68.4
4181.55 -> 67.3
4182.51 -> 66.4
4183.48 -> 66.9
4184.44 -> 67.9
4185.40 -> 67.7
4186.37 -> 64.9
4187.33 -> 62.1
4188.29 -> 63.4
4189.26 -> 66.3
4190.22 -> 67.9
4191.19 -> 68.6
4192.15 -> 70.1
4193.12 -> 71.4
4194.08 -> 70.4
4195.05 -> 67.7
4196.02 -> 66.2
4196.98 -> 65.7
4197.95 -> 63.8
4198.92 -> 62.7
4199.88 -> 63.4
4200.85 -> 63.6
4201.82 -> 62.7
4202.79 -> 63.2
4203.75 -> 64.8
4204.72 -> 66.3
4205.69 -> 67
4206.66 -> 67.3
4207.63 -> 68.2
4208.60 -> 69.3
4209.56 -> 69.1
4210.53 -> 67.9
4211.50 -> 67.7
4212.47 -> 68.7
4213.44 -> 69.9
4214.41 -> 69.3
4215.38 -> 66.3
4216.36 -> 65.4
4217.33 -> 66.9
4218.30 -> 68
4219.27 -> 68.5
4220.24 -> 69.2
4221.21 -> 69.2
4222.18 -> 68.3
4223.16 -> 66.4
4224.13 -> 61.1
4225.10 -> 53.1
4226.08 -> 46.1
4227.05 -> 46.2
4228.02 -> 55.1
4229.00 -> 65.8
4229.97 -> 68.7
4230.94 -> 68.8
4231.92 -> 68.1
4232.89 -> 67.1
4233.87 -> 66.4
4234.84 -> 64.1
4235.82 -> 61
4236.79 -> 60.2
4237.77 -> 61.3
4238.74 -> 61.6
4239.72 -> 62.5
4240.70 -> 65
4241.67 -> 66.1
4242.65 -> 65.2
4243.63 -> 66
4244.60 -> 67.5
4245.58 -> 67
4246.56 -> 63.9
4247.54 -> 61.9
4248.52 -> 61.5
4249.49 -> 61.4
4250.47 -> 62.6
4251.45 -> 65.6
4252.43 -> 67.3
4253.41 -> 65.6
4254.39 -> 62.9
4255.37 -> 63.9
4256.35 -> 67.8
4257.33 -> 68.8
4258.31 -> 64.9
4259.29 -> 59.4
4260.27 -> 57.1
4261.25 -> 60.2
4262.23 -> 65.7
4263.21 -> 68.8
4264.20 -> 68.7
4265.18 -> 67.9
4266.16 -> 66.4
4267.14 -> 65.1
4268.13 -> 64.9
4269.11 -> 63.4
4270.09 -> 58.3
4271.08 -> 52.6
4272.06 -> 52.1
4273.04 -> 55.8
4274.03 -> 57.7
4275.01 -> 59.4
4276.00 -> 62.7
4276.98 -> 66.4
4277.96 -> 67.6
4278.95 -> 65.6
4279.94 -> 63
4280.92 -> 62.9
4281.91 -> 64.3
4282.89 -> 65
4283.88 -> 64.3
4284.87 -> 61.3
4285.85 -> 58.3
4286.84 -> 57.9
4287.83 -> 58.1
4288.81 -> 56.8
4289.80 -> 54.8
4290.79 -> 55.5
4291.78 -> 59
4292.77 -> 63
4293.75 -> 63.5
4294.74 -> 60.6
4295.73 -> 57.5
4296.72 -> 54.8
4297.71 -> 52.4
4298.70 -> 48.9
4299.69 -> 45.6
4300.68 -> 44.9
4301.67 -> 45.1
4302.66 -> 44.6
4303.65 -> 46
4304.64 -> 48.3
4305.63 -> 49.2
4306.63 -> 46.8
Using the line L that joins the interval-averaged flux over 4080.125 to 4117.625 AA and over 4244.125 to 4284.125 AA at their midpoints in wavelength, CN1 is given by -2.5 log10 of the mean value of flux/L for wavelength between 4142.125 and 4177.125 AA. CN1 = -0.05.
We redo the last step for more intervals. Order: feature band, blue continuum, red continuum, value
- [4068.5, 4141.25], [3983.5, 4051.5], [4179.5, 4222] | -0.013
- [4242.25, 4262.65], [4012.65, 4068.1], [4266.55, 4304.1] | -0.094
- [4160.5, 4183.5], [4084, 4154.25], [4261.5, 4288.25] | -0.035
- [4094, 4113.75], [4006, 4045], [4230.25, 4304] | 0.048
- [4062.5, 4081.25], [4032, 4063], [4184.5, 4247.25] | 0.022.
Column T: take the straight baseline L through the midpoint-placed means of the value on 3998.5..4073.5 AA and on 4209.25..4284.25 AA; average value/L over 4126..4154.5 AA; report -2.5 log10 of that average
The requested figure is -0.072 mag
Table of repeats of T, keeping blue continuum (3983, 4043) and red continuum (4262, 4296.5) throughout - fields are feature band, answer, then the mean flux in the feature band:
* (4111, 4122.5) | -0.104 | 69.4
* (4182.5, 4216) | -0.075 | 66.7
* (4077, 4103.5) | -0.010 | 63.9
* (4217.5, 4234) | -0.023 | 63.3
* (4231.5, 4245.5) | -0.046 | 64.5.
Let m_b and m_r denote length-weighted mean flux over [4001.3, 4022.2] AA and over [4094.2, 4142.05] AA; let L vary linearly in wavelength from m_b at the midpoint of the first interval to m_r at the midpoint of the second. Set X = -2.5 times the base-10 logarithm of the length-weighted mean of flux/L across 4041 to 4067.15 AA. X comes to 0.049 mag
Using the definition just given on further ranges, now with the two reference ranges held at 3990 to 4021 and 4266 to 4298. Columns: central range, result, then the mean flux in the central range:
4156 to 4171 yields -0.13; 69.5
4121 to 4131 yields -0.11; 69.1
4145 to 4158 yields -0.11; 68.7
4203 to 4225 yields -0.10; 67.2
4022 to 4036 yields -0.01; 64.1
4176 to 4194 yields -0.09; 66.9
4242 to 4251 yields -0.06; 64.1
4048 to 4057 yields -0.04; 65.3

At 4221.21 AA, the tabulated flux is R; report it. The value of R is 69.2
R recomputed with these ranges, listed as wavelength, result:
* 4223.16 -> 66.4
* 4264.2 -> 68.7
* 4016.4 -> 66.7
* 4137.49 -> 74.5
